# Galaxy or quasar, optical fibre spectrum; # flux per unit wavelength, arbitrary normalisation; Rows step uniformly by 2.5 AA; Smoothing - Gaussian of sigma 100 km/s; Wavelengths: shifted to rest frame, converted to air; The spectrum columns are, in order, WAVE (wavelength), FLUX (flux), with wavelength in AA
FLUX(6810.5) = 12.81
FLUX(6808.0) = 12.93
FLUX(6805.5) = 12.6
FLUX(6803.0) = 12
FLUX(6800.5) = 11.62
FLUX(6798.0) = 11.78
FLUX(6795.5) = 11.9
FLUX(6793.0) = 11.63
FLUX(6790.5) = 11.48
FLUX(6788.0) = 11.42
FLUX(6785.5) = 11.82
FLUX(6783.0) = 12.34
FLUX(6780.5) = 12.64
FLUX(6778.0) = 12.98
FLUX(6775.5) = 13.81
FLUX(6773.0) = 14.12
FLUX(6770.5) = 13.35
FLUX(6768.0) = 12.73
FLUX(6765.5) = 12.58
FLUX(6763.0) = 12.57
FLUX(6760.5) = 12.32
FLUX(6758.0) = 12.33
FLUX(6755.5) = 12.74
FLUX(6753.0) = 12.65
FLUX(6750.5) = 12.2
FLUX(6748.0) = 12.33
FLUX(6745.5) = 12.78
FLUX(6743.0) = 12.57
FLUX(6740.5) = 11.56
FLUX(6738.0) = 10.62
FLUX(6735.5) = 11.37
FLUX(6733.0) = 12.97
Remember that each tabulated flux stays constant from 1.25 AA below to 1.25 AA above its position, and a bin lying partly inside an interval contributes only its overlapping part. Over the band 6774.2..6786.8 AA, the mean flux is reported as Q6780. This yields 12.7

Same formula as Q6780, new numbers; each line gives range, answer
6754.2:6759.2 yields 12.5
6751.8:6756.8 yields 12.7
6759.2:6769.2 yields 12.5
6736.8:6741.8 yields 11.1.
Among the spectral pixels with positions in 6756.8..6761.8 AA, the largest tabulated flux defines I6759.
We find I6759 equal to 12.33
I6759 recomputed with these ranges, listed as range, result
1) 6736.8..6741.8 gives 11.56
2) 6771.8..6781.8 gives 14.12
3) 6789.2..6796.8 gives 11.9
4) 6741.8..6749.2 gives 12.78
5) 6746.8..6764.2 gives 12.74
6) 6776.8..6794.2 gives 12.98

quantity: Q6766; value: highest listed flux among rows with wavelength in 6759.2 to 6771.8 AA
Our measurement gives 13.35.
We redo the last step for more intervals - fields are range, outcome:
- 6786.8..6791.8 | 11.48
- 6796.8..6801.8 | 11.78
